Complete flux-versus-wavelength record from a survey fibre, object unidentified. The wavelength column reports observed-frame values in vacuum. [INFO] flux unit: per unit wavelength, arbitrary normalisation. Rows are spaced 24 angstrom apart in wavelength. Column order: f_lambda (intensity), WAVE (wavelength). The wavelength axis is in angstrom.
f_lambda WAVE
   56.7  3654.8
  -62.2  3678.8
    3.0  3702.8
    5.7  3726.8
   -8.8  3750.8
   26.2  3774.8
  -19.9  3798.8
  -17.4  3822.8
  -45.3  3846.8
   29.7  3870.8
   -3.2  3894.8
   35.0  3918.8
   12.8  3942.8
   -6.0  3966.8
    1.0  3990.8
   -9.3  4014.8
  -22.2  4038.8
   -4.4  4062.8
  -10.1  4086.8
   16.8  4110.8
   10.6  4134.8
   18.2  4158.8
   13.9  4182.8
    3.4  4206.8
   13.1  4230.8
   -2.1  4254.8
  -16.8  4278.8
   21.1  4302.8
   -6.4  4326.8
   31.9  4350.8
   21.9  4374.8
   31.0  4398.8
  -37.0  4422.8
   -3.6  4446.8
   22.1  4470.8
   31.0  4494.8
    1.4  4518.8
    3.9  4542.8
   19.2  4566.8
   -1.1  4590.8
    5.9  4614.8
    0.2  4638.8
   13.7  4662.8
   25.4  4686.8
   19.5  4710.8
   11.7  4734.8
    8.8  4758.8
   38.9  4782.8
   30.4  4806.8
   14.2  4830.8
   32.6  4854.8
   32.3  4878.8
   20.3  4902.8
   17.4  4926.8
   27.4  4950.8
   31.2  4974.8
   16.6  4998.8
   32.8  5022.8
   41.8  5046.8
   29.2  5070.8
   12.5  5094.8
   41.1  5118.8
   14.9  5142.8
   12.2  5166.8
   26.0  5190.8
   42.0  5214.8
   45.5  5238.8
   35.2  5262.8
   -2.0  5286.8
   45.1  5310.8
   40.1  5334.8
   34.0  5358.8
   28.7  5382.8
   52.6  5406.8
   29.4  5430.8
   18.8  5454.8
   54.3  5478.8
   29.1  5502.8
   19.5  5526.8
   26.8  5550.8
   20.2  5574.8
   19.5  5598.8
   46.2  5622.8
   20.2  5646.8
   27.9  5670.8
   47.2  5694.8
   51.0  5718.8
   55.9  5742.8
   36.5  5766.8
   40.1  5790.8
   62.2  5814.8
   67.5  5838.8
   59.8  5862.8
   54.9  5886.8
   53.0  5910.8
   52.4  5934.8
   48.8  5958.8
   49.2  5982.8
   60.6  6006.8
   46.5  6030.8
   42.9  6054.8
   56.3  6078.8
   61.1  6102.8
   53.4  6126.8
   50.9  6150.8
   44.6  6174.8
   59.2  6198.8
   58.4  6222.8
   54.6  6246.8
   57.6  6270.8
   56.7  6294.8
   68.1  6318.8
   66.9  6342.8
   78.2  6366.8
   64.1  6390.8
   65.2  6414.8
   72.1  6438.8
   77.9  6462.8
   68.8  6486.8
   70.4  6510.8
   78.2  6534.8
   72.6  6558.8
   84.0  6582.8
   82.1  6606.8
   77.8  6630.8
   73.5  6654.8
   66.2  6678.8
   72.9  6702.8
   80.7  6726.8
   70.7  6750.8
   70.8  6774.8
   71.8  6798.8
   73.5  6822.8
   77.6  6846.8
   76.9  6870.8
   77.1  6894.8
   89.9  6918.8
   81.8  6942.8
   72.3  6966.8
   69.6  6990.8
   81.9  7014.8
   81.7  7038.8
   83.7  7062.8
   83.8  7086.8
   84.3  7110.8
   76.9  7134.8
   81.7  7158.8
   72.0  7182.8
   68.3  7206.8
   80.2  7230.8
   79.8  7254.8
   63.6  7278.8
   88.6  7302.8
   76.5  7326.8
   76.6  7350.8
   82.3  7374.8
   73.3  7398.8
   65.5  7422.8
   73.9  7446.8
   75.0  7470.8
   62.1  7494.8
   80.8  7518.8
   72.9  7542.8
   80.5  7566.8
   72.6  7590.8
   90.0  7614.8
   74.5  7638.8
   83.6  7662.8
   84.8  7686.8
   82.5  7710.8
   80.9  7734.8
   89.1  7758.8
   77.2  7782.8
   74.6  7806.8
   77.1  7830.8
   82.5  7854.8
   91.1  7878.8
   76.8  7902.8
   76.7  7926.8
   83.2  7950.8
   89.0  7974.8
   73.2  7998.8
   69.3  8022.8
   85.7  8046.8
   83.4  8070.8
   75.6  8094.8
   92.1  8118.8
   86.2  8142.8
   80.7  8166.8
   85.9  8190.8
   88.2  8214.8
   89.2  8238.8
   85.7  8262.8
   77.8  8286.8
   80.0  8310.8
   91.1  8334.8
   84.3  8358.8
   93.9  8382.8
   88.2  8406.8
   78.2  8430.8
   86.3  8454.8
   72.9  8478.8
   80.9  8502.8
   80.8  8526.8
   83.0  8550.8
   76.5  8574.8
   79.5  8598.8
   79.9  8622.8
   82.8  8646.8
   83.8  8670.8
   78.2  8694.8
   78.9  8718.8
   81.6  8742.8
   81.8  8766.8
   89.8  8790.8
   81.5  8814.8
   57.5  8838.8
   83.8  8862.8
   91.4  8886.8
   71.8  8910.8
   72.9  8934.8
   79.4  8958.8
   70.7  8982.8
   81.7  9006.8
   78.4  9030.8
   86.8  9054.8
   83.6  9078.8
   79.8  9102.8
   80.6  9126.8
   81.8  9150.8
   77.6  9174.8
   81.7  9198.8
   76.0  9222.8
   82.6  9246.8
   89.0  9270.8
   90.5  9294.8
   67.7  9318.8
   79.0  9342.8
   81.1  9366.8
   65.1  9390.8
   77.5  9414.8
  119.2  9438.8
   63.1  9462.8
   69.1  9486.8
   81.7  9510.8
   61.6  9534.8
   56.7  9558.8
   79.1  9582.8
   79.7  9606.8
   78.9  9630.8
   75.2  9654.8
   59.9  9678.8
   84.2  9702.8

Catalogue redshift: 0.433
